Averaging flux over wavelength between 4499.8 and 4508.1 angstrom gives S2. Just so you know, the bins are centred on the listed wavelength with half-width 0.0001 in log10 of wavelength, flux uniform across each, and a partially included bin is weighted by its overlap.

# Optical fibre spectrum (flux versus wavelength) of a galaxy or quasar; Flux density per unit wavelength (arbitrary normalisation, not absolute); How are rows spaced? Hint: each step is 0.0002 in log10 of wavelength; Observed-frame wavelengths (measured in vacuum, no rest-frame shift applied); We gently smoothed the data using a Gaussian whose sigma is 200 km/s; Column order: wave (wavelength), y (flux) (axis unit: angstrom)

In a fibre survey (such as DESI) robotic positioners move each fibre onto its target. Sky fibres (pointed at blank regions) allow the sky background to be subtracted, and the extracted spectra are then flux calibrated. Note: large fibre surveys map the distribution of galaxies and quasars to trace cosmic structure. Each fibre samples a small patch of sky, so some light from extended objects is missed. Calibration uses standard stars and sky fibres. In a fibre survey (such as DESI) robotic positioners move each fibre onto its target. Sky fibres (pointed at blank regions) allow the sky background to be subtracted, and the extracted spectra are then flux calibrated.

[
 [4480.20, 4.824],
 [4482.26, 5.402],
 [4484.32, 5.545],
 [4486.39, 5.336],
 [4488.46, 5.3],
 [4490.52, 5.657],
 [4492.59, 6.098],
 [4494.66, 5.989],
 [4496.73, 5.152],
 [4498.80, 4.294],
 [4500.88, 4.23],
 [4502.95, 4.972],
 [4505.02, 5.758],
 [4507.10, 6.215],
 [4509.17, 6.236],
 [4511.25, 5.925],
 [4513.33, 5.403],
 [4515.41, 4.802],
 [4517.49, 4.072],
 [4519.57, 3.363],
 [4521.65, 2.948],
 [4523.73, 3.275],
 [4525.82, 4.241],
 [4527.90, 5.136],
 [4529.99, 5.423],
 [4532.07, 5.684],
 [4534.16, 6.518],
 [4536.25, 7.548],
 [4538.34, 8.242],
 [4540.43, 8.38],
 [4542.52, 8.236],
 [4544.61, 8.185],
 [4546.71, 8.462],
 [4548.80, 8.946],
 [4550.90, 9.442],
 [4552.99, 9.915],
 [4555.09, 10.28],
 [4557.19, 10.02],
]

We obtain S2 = 5.28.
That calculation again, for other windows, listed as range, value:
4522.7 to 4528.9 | 4.21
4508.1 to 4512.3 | 6.08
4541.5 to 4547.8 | 8.3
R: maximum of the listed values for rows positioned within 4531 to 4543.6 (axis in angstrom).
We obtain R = 8.38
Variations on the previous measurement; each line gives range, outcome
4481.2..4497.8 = 6.098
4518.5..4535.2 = 6.518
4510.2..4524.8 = 5.925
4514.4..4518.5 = 4.802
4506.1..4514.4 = 6.236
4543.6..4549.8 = 8.946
